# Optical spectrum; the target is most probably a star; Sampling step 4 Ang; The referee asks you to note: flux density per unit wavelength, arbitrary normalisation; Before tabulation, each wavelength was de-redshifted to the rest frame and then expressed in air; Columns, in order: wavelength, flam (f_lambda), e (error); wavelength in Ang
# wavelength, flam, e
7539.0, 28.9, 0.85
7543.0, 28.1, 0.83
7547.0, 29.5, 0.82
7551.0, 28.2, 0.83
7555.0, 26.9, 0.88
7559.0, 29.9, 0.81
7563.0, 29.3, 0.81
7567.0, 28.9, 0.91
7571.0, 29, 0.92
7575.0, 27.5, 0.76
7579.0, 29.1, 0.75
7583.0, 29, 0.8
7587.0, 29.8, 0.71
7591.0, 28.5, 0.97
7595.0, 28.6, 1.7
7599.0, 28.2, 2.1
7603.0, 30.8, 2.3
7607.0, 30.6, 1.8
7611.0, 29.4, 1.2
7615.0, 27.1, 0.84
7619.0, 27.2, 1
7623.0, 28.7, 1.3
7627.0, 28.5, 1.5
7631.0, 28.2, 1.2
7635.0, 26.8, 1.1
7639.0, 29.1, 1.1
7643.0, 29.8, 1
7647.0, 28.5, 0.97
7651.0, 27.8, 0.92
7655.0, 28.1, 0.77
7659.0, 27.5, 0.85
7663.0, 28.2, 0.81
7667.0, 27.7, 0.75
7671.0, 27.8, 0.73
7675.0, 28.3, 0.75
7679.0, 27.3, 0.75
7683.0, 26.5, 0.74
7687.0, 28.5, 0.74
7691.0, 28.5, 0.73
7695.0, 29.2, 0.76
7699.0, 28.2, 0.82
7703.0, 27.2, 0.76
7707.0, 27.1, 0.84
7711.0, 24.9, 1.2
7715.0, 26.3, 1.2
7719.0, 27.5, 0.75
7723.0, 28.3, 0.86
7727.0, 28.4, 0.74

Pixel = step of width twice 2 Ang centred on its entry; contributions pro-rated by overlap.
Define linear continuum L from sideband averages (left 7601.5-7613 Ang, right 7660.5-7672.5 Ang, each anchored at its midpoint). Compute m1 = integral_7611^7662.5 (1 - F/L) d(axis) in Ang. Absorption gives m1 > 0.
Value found 1.6 Ang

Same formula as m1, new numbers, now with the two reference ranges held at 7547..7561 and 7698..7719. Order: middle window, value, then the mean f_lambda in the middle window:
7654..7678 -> -0.59 Ang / 27.9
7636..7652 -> -0.73 Ang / 28.7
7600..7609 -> -0.80 Ang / 30.4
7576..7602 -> -0.73 Ang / 28.9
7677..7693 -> -0.41 Ang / 27.7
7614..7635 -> -0.13 Ang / 27.9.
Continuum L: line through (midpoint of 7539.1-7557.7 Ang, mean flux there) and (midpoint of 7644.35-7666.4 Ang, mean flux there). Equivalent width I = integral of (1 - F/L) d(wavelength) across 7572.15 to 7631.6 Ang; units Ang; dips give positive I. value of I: -1.2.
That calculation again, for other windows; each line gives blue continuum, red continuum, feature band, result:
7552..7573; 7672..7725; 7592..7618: -0.6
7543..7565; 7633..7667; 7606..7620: -0.1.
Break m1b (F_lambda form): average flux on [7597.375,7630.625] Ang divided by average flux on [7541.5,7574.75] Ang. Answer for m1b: 1.00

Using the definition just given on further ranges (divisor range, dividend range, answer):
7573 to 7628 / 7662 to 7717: 0.96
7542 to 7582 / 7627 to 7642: 0.98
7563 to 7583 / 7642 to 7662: 0.98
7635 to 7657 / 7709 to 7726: 0.94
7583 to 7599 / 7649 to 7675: 0.97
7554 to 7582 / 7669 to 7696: 0.97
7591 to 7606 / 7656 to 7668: 0.95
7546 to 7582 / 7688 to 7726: 0.96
